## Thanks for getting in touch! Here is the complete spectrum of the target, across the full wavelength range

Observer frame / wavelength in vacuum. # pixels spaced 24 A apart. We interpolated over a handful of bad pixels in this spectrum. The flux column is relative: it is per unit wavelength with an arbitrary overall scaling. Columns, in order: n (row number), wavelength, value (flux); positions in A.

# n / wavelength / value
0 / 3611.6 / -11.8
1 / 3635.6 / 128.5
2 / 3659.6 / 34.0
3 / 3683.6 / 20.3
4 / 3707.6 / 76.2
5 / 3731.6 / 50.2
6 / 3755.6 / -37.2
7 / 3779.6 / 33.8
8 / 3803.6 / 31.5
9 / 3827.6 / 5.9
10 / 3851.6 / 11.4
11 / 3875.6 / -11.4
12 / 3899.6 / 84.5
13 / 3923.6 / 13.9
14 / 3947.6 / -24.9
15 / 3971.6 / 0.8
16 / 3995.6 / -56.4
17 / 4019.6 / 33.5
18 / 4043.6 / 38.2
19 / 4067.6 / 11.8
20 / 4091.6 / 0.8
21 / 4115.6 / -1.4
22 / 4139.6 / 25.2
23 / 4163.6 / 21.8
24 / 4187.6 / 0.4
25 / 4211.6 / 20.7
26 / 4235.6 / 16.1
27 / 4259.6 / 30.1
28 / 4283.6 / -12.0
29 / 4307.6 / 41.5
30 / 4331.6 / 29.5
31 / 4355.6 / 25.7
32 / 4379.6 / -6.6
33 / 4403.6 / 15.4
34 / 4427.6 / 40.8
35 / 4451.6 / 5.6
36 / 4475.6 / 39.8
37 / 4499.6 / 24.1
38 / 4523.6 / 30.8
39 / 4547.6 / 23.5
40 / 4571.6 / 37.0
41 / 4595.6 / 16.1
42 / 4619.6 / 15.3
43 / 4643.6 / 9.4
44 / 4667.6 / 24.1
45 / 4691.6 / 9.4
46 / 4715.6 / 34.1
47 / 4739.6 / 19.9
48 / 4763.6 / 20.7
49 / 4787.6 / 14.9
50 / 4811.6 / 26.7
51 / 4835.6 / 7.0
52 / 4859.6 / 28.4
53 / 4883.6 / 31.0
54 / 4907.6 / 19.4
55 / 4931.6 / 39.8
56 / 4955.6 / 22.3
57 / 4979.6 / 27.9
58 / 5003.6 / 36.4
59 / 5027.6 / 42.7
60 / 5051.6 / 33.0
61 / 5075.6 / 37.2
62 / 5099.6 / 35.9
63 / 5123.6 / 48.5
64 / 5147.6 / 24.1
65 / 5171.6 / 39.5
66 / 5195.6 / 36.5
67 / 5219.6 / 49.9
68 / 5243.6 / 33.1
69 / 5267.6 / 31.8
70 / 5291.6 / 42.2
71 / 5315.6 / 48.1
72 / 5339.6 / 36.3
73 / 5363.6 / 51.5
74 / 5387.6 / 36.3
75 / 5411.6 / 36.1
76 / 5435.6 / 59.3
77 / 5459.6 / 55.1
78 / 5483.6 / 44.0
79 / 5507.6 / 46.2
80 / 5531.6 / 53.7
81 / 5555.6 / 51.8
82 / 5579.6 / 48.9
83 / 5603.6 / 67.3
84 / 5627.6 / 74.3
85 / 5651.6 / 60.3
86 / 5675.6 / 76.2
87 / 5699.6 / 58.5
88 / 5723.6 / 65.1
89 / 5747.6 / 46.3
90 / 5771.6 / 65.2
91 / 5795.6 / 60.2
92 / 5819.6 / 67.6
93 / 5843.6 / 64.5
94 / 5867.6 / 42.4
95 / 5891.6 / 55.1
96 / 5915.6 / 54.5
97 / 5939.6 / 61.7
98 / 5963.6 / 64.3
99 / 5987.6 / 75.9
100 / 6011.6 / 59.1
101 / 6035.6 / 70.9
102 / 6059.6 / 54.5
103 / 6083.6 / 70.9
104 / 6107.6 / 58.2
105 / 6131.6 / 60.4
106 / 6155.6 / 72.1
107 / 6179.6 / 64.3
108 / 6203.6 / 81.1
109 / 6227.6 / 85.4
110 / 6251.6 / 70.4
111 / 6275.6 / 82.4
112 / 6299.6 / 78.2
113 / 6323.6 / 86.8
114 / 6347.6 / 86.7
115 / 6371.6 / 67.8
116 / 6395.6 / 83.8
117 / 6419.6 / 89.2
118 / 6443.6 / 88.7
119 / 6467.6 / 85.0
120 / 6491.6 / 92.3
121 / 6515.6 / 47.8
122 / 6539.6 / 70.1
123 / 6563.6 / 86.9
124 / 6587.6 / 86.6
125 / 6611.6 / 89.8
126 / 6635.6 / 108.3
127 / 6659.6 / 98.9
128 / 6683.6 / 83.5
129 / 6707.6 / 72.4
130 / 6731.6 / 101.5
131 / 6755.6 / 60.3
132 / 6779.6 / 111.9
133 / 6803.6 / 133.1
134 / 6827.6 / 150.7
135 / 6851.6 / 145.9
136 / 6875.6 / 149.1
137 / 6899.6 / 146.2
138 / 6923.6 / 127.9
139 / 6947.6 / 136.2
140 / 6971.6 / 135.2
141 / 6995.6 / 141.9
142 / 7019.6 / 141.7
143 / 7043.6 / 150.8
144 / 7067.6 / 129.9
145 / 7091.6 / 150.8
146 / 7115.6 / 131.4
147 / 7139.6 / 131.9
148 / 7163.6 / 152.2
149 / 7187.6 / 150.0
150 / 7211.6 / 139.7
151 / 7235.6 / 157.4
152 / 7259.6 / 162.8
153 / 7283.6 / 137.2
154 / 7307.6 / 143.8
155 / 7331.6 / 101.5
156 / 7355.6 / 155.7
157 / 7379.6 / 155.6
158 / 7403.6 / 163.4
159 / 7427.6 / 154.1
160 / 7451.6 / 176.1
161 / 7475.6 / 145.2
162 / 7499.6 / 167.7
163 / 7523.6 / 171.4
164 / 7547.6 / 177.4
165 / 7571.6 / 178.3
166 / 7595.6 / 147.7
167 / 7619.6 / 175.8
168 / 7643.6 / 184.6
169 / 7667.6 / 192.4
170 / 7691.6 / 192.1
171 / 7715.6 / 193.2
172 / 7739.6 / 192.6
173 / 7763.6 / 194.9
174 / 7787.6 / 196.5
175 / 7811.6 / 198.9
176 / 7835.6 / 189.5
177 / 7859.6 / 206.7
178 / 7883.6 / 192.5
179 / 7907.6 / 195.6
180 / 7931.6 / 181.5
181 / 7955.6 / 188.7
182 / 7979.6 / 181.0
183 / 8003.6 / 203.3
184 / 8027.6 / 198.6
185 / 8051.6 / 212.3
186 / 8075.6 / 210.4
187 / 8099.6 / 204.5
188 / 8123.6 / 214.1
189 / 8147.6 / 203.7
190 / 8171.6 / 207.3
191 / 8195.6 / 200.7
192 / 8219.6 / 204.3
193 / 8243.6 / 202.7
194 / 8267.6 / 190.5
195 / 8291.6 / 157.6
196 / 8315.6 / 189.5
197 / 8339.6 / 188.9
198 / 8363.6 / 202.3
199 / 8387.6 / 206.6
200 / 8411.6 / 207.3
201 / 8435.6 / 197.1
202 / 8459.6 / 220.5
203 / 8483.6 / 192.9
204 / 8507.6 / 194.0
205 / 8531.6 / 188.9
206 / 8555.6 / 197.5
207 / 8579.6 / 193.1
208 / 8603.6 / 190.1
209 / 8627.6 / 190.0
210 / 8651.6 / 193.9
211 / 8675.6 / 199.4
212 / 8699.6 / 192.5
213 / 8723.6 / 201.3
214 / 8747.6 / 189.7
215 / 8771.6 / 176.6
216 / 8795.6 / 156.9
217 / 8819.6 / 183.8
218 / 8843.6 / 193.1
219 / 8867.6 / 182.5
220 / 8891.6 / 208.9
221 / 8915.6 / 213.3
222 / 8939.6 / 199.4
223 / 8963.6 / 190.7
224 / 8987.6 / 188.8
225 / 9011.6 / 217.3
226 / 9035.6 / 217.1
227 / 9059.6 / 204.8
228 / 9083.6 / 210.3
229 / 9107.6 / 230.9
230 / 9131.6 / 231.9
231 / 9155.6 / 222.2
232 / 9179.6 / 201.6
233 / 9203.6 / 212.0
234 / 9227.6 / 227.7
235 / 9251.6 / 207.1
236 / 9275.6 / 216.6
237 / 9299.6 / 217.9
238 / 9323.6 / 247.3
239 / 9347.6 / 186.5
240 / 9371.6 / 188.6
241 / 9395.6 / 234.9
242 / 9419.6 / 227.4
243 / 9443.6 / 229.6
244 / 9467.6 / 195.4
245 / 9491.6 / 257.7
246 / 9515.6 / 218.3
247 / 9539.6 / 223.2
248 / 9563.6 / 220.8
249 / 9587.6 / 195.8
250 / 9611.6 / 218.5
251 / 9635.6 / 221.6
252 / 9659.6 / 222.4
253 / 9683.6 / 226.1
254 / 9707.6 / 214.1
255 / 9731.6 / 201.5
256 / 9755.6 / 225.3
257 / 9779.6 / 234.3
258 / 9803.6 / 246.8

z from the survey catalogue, 0.702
